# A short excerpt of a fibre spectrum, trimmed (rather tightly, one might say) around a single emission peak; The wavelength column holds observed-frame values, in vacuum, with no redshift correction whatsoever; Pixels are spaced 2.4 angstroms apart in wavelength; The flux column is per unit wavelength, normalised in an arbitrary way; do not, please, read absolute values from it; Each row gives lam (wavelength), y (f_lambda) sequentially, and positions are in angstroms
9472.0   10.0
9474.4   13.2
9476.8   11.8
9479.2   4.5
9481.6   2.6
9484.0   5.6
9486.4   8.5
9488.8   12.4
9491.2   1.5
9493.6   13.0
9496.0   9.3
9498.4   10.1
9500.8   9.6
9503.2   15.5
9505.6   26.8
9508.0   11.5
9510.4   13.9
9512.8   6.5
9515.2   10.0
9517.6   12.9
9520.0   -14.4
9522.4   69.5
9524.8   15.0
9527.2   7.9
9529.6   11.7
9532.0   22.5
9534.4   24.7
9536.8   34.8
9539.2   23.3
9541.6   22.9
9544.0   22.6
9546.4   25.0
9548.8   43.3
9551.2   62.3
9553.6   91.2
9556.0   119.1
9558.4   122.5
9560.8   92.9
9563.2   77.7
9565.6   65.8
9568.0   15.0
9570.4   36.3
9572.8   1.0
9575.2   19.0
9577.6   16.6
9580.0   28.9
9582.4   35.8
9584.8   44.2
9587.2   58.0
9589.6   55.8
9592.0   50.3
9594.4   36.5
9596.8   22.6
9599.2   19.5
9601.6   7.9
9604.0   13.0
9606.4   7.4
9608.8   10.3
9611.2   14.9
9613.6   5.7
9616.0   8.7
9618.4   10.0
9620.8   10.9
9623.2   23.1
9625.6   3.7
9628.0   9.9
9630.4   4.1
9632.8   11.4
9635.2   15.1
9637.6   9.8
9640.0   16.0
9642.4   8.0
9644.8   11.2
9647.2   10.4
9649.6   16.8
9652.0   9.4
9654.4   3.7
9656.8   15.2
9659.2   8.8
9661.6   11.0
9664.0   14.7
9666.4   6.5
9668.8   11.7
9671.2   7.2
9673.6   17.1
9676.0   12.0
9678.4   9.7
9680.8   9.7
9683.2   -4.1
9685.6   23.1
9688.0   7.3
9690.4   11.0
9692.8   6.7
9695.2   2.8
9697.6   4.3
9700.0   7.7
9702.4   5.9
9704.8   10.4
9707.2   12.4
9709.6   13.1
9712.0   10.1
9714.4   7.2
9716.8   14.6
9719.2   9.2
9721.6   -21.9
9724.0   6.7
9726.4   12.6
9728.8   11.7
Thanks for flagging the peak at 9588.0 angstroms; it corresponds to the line [N II] 6583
